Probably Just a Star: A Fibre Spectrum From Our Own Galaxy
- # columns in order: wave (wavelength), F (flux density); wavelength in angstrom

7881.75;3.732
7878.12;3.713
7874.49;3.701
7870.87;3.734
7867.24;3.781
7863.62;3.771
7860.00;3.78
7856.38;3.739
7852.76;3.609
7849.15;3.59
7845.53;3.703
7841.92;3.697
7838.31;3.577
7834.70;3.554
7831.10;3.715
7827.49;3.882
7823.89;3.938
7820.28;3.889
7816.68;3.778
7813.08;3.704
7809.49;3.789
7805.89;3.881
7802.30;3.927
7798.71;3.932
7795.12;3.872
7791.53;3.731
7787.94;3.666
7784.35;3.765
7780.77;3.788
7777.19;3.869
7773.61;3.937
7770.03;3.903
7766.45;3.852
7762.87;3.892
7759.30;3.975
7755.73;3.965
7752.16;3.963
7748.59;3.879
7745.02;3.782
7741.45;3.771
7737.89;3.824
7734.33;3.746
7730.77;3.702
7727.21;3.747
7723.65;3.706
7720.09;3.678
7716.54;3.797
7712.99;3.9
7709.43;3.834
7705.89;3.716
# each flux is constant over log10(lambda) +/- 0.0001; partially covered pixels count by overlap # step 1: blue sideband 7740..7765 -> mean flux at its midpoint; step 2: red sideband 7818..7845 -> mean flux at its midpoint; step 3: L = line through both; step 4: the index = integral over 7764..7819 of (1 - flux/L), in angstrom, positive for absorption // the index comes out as -0.1 angstrom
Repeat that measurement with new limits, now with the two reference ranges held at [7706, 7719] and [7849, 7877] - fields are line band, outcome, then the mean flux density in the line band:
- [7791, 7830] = -0.97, 3.85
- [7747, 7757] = -0.37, 3.94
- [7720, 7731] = 0.28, 3.71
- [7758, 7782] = -0.67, 3.89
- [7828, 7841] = 0.32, 3.65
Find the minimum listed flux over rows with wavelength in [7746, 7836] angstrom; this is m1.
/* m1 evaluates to 3.554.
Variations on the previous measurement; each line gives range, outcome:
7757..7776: 3.852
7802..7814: 3.704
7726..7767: 3.702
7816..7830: 3.778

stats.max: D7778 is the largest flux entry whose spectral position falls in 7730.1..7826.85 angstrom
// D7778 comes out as 3.975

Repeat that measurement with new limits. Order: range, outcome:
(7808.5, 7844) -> 3.938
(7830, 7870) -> 3.781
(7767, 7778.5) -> 3.937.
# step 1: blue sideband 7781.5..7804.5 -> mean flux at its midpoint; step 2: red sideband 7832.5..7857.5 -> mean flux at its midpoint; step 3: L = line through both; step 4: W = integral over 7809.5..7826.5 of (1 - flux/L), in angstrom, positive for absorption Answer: -0.4 angstrom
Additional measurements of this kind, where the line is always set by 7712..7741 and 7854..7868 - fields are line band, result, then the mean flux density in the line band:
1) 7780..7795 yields 0.0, 3.75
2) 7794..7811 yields -0.6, 3.88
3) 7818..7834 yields -0.3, 3.83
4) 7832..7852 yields 0.7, 3.63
